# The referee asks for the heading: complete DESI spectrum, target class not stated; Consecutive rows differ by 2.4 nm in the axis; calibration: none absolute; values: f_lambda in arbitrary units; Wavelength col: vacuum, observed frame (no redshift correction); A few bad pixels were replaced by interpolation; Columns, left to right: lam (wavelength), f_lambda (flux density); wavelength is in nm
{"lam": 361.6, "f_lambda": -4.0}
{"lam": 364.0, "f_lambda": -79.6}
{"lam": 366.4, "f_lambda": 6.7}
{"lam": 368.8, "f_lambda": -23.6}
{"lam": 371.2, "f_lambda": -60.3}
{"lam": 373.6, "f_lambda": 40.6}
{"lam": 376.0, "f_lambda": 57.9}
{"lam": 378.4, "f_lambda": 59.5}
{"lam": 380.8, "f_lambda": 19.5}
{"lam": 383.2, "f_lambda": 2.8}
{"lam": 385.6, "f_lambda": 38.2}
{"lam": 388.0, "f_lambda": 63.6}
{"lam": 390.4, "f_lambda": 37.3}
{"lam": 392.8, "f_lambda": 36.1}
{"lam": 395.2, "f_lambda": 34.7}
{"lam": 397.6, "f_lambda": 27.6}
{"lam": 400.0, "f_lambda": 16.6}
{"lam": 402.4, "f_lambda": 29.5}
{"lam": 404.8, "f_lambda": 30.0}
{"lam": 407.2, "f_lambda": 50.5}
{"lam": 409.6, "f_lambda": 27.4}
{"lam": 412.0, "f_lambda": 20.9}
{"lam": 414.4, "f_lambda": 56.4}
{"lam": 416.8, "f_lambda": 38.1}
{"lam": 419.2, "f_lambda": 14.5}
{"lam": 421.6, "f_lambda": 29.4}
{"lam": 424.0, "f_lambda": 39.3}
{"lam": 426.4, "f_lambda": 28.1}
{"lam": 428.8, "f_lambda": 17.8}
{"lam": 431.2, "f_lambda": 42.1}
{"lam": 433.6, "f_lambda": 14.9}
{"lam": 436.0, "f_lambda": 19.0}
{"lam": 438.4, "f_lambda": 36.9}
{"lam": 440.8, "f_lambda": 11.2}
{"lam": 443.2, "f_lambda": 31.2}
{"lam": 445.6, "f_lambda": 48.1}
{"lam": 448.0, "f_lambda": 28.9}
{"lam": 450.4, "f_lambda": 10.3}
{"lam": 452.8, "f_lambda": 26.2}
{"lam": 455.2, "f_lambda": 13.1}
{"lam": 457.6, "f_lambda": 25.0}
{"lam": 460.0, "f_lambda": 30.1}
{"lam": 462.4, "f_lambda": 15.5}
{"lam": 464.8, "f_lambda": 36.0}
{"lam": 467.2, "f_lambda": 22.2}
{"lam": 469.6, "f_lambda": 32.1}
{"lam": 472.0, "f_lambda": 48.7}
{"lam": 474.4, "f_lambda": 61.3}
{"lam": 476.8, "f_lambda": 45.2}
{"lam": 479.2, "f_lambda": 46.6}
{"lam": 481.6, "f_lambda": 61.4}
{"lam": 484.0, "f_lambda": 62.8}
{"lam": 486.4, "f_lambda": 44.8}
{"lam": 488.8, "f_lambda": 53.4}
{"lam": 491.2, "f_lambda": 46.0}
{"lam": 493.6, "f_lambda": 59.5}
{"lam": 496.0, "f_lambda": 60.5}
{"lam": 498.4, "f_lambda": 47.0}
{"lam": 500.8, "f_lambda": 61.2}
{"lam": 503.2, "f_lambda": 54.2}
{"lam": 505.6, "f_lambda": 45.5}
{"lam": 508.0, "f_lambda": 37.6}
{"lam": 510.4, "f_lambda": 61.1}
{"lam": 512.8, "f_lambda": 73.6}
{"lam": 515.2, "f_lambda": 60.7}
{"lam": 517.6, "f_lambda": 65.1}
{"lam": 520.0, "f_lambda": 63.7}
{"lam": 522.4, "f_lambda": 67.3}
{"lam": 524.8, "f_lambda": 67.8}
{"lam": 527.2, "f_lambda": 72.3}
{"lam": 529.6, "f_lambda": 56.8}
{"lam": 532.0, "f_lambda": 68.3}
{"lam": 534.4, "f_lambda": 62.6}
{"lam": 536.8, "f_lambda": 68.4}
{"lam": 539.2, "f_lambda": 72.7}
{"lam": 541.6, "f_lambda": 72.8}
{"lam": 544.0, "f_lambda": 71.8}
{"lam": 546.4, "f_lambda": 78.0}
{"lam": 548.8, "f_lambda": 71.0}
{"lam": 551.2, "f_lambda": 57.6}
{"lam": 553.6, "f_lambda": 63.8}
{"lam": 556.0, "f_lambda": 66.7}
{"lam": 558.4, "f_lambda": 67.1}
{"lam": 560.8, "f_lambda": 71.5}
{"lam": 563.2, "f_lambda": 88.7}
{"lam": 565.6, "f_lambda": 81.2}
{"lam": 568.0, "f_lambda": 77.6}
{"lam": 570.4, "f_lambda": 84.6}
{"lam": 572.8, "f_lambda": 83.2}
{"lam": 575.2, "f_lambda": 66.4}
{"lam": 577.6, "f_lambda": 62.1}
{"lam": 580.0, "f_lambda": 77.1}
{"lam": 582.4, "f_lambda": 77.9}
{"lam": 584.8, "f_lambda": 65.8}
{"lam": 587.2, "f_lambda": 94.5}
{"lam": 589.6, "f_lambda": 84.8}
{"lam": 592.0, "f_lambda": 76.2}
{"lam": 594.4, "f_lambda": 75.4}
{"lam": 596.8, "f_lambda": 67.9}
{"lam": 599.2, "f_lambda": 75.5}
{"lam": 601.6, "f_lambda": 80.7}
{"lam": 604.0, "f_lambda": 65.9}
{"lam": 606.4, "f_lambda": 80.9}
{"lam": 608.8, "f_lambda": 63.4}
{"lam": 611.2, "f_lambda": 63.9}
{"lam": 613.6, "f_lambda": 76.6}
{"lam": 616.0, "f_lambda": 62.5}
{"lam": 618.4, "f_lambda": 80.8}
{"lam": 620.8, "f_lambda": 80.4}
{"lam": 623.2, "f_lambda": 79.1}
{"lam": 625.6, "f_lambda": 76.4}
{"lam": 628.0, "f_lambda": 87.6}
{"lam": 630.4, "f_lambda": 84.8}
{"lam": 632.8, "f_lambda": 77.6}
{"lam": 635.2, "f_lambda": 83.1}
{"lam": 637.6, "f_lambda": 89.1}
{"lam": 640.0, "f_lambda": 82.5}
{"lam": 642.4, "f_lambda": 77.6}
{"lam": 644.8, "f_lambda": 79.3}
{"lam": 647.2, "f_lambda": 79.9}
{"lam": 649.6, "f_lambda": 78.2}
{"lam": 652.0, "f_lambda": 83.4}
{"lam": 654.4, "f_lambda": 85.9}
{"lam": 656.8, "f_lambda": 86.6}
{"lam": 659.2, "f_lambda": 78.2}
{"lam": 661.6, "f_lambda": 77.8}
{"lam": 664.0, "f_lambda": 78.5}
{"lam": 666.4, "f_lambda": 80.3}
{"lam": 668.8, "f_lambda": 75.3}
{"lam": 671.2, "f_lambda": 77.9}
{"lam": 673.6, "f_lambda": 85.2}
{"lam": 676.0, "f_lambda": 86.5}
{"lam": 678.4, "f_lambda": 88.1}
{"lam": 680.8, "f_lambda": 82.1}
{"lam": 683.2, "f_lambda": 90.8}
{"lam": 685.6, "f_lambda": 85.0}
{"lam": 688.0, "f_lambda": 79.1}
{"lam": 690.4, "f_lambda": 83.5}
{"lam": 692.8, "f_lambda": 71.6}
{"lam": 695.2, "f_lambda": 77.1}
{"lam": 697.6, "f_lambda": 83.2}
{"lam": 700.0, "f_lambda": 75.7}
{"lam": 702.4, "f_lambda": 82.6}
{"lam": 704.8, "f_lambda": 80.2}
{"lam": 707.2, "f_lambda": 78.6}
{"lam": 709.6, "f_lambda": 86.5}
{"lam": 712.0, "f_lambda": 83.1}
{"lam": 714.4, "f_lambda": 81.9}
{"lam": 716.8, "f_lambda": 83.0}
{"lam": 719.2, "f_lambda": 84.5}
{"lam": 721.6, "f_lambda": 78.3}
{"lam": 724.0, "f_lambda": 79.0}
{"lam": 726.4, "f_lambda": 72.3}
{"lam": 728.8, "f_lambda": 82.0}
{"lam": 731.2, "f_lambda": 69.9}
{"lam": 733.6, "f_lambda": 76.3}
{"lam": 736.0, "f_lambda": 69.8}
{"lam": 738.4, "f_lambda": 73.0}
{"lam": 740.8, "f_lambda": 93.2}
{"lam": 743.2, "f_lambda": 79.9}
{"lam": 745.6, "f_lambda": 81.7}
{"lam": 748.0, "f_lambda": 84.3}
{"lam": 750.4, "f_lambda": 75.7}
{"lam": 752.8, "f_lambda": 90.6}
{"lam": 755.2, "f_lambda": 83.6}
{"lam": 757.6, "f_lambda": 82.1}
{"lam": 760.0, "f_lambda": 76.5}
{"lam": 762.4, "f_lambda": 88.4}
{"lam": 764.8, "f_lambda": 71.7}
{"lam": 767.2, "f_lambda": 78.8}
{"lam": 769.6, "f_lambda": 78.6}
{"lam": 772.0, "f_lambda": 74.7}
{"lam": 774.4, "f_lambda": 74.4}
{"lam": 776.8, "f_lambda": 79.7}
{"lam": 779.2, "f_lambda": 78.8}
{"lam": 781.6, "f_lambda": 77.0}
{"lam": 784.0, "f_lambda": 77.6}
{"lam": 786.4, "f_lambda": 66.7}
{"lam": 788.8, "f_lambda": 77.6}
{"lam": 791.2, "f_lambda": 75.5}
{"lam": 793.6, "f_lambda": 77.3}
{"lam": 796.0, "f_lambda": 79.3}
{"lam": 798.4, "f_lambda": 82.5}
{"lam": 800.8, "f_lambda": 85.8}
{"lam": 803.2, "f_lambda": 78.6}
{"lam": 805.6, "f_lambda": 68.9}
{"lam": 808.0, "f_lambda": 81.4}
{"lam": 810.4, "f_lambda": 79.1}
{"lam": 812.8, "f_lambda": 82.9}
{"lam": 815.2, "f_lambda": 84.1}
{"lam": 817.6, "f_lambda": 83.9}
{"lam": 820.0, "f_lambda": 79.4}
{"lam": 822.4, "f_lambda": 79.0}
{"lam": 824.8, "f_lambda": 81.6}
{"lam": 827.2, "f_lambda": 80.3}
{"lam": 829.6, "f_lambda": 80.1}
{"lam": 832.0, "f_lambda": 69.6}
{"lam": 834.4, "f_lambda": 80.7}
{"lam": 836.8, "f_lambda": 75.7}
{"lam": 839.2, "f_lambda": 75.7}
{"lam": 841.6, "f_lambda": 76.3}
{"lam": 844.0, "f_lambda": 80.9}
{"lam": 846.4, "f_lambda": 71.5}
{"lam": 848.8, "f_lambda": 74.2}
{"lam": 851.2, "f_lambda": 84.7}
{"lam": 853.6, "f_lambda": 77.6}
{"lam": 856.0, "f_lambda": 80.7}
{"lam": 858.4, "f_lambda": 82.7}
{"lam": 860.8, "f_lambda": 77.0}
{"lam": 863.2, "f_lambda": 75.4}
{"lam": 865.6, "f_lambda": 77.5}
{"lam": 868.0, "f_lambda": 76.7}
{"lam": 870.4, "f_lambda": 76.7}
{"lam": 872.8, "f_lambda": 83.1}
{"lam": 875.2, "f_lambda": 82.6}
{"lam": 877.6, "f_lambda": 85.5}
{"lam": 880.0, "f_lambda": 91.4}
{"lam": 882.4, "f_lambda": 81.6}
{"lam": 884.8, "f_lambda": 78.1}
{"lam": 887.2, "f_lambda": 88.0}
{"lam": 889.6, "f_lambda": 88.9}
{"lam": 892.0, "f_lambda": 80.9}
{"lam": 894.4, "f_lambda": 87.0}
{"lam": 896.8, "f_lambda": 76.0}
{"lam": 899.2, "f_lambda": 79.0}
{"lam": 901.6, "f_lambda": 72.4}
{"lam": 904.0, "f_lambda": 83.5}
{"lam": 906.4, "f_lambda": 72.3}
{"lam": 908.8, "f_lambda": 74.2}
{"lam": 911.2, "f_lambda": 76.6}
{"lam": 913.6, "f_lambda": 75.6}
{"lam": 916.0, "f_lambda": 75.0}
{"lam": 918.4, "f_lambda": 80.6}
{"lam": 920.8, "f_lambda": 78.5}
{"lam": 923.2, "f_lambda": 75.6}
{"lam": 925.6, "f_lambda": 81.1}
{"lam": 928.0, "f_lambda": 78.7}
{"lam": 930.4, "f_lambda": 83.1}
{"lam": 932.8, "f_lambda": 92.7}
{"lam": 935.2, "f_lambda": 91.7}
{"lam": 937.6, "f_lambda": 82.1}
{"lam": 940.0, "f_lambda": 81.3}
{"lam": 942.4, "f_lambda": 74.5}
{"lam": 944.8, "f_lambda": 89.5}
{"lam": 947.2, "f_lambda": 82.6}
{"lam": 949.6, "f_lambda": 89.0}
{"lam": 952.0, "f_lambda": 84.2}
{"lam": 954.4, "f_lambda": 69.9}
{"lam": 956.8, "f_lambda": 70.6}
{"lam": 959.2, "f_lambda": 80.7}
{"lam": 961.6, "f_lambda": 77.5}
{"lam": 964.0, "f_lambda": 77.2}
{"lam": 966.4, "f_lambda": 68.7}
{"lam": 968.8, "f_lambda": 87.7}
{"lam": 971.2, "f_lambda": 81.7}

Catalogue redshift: 0.177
